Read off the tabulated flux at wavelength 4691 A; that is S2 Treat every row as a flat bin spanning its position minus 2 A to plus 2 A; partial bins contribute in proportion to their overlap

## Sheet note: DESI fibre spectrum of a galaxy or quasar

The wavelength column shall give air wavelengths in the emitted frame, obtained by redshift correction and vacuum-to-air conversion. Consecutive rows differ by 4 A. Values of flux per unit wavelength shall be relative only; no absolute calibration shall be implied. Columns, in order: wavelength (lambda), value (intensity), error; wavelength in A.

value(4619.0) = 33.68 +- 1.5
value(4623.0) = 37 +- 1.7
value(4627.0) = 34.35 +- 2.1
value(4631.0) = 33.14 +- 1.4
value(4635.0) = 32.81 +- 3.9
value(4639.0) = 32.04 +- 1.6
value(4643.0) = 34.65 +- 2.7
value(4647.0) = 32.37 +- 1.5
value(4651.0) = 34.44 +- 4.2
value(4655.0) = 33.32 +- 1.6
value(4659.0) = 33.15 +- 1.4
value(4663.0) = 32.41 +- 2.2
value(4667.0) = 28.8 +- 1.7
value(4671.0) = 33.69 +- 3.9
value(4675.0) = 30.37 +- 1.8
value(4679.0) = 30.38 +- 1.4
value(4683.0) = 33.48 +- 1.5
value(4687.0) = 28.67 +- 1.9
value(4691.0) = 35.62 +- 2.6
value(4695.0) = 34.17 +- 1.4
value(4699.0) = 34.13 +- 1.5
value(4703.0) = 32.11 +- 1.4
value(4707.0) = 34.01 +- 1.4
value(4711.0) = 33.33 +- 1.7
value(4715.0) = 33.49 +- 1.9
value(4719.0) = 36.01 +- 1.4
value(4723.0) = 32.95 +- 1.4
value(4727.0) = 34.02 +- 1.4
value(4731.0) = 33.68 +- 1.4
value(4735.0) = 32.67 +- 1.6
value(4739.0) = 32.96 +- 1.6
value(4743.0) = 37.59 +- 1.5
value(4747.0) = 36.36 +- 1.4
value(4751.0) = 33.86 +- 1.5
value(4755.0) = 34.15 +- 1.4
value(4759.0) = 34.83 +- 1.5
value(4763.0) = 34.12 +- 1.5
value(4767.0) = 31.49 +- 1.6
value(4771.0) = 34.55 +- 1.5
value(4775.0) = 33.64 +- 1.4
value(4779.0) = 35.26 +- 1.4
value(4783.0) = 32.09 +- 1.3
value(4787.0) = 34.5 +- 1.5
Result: 35.62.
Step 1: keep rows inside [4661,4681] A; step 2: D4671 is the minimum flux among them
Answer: 28.8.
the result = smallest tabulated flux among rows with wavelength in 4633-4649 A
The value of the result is 32.04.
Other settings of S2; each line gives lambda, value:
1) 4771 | 34.55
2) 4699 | 34.13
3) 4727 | 34.02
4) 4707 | 34.01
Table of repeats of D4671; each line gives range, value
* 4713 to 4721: 33.49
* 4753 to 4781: 31.49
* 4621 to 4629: 34.35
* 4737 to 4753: 32.96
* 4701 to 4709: 32.11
